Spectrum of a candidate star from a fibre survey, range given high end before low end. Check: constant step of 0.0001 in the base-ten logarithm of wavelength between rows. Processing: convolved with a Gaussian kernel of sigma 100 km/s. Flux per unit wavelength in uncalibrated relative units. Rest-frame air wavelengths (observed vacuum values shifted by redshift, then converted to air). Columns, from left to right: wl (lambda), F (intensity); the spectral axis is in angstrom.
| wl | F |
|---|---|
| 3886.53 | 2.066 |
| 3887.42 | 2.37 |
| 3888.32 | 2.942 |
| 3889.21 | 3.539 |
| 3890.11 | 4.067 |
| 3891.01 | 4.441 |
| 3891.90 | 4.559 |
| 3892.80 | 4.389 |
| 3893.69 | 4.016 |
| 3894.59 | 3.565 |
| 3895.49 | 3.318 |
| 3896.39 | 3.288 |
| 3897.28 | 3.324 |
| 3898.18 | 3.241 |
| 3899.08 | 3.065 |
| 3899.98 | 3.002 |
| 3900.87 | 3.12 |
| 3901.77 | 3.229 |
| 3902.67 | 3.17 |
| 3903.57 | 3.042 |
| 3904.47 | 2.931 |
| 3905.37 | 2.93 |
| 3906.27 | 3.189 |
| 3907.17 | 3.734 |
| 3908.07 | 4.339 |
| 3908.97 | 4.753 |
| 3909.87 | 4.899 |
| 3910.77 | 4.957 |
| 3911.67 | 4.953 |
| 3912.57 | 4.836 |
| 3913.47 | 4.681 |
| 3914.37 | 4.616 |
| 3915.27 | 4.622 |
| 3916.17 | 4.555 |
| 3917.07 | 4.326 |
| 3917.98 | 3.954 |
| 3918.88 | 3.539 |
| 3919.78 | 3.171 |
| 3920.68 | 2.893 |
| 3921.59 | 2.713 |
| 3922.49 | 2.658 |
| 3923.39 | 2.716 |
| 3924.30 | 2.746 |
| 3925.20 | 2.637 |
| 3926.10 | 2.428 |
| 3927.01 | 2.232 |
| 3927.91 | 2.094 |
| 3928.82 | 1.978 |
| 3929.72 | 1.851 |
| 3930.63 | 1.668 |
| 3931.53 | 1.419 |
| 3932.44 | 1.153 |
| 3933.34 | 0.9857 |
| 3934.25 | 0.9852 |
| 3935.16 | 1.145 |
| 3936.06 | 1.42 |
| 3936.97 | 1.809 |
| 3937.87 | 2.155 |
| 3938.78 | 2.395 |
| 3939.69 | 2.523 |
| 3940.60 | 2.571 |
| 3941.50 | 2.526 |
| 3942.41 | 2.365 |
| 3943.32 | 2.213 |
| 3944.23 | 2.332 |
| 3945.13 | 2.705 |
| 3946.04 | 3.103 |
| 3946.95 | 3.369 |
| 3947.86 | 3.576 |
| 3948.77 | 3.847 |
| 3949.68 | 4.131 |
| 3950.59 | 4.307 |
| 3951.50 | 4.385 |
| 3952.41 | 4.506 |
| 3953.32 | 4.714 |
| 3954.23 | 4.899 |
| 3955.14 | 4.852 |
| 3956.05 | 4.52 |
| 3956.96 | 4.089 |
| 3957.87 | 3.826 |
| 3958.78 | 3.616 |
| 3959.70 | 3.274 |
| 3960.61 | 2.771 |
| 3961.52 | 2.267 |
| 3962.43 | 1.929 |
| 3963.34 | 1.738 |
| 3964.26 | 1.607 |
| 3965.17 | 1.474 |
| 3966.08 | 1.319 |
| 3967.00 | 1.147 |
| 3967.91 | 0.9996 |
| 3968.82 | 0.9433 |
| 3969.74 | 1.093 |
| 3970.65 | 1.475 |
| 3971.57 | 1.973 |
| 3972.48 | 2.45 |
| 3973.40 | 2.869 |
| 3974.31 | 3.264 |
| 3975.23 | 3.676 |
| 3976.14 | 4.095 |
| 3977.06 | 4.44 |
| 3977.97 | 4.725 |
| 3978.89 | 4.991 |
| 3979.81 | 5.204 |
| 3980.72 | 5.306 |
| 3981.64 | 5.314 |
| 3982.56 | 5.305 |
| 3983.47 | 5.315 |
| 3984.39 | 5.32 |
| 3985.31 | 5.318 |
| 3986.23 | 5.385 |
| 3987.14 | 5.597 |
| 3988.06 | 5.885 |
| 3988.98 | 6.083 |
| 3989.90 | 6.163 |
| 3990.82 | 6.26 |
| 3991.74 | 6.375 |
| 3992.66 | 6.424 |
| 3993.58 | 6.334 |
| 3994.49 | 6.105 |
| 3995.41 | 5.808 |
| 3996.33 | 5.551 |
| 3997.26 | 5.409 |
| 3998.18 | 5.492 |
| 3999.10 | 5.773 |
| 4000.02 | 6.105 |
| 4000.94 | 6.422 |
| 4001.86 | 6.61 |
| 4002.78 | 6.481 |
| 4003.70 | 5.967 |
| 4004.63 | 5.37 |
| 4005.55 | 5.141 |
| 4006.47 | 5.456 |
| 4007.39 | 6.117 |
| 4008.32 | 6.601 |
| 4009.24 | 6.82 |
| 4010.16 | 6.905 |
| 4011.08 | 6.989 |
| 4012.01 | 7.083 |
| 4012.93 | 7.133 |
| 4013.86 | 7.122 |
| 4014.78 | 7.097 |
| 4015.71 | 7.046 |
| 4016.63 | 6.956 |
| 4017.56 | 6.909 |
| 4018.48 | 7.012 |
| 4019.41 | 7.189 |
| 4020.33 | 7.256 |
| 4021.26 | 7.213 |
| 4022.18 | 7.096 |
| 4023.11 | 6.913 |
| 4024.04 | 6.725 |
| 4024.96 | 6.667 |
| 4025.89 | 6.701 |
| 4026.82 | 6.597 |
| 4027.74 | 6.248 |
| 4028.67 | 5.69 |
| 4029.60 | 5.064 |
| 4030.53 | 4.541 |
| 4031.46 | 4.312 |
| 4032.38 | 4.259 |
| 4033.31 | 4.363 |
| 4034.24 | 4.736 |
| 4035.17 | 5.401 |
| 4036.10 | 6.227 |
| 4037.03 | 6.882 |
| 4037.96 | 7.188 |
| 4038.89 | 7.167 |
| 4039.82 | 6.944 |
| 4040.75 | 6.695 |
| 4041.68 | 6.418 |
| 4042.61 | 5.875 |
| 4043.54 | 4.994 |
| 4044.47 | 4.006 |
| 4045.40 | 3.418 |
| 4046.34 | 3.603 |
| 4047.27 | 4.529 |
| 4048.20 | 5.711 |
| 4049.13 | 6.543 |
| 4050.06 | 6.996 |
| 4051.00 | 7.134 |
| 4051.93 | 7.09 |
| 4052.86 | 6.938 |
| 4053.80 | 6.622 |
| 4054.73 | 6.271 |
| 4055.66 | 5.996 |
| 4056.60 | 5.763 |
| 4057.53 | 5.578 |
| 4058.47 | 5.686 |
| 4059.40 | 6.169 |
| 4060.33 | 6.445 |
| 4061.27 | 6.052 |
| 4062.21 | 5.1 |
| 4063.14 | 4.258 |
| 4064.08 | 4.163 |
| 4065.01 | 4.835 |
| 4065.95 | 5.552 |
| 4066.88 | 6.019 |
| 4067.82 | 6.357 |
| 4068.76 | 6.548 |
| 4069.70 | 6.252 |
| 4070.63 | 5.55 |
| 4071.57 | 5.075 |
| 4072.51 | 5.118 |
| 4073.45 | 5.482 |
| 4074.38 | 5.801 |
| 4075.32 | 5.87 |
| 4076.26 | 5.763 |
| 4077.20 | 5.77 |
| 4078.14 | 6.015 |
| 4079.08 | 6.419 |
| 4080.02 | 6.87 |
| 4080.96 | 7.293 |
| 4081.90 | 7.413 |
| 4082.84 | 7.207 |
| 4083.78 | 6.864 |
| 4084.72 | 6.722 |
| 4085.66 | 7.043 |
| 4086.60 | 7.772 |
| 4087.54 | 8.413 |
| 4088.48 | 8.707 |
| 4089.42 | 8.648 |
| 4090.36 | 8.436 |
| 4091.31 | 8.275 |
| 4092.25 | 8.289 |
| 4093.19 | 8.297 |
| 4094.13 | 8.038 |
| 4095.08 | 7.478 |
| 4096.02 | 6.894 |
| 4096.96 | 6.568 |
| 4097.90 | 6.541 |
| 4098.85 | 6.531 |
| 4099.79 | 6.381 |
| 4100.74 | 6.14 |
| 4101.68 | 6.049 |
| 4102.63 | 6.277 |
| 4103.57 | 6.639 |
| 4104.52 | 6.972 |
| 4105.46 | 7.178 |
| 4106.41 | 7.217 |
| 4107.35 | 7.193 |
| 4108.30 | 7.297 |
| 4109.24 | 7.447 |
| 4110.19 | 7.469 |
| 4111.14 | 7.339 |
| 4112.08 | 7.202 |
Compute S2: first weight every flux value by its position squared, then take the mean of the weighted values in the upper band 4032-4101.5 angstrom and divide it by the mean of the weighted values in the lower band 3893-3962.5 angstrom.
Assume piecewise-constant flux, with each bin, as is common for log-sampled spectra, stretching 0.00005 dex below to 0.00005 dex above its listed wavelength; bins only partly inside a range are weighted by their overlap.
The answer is 2.1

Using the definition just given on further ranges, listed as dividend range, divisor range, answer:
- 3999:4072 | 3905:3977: 2.15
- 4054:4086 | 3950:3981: 1.98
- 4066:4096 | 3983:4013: 1.19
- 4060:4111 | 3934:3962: 2.26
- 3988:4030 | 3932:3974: 2.52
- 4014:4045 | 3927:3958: 2.29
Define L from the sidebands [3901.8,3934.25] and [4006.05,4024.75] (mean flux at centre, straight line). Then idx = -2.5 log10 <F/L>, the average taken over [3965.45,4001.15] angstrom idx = 0.27 mag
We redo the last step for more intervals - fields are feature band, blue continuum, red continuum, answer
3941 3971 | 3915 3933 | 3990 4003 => 0.371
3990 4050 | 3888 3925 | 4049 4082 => -0.148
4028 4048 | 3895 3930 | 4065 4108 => 0.094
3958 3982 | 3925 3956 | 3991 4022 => 0.486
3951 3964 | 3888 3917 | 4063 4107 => 0.275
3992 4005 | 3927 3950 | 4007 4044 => -0.179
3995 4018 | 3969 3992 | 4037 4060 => -0.240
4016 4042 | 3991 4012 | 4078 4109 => 0.031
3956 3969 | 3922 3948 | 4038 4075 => 0.253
